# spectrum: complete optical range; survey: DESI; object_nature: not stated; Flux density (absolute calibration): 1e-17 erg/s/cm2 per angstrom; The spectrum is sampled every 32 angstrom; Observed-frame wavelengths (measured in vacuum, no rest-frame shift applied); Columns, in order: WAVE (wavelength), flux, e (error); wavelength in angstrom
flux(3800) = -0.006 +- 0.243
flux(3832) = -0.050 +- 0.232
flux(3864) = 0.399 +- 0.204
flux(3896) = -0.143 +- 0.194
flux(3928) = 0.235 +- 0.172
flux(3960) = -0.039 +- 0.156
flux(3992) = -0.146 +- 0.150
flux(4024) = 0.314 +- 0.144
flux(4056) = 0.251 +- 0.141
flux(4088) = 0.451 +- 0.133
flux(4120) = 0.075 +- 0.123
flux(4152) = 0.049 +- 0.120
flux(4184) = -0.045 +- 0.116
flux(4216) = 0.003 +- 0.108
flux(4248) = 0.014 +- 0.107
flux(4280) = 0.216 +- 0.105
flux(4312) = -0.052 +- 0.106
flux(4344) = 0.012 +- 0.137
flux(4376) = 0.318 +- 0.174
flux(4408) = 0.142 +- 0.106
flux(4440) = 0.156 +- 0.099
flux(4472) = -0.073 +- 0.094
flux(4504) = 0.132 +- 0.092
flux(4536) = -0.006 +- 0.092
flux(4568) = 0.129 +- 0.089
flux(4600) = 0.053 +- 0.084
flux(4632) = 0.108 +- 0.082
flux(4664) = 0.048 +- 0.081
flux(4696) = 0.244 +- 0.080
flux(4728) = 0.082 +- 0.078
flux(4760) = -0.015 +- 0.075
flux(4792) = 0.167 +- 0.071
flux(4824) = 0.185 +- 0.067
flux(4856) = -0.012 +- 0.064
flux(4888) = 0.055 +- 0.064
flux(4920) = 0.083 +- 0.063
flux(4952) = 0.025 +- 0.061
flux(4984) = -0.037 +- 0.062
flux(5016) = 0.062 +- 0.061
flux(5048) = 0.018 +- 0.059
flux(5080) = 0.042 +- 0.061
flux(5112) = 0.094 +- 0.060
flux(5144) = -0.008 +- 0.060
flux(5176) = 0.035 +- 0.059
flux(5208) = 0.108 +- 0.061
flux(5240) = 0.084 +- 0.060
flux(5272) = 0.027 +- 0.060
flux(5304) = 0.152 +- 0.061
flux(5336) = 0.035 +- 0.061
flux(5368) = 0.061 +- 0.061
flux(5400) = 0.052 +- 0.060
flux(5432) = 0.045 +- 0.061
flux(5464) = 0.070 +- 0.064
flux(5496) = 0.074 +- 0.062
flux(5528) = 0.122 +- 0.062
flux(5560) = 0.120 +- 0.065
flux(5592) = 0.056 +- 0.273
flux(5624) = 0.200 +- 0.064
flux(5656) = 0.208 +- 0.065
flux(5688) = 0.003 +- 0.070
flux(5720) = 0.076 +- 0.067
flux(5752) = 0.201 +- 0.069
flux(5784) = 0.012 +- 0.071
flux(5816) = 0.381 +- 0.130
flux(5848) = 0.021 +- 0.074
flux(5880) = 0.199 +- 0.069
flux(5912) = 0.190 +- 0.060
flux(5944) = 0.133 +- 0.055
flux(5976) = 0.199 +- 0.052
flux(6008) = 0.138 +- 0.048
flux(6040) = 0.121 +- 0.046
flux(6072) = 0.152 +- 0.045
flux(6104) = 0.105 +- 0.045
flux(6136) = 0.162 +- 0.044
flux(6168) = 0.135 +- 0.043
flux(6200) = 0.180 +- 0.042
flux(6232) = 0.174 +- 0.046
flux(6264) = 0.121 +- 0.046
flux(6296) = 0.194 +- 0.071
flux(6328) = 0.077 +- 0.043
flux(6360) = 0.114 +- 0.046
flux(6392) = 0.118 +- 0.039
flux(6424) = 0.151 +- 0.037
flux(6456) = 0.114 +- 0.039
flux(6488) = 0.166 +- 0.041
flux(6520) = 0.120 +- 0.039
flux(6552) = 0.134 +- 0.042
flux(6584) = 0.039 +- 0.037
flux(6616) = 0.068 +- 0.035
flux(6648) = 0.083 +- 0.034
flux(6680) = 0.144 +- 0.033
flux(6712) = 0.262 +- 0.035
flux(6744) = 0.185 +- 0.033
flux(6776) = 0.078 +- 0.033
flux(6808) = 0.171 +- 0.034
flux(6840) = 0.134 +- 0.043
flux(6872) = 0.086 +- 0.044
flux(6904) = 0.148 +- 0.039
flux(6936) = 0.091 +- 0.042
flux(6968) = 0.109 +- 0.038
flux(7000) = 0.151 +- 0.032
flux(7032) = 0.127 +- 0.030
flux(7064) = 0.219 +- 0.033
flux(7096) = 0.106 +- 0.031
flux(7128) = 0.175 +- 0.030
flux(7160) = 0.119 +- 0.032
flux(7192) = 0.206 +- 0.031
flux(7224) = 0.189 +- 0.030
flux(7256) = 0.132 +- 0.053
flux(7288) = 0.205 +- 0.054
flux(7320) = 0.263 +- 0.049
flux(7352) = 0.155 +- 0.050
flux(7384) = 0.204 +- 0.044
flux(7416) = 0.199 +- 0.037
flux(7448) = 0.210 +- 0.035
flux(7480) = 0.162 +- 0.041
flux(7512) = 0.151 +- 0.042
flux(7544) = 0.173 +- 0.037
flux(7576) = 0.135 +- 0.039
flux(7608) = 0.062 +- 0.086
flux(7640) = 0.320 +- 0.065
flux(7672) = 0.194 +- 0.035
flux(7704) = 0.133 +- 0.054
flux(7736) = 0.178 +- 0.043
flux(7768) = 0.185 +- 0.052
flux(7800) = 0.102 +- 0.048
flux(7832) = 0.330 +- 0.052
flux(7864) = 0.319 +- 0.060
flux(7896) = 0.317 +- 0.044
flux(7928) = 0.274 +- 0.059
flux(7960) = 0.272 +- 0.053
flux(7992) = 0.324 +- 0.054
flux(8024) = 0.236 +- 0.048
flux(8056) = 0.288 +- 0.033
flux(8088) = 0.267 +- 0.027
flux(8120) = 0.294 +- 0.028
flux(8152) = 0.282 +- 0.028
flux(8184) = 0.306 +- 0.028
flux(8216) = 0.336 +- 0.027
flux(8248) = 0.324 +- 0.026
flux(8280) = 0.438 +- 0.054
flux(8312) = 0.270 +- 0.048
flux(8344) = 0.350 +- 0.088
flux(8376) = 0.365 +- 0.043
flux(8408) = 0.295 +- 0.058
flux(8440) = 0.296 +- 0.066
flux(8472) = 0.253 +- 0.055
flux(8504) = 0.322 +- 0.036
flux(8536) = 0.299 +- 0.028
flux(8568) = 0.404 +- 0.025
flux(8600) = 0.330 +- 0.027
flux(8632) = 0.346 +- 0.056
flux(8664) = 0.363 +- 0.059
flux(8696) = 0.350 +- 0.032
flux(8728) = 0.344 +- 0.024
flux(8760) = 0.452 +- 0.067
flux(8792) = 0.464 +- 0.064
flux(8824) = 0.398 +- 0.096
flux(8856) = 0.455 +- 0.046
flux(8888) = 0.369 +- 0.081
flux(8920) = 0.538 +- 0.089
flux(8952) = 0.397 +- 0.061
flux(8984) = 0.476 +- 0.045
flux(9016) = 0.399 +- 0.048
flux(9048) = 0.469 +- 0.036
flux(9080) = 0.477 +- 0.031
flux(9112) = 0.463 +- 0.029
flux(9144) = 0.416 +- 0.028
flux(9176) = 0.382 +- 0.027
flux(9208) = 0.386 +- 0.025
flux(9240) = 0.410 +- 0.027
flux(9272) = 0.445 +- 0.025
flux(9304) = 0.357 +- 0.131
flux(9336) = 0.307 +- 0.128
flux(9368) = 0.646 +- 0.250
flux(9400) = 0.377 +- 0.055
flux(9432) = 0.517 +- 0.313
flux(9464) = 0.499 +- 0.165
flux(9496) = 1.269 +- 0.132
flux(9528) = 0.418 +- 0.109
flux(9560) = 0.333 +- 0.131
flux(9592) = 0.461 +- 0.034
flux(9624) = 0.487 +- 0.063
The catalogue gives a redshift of 0.963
